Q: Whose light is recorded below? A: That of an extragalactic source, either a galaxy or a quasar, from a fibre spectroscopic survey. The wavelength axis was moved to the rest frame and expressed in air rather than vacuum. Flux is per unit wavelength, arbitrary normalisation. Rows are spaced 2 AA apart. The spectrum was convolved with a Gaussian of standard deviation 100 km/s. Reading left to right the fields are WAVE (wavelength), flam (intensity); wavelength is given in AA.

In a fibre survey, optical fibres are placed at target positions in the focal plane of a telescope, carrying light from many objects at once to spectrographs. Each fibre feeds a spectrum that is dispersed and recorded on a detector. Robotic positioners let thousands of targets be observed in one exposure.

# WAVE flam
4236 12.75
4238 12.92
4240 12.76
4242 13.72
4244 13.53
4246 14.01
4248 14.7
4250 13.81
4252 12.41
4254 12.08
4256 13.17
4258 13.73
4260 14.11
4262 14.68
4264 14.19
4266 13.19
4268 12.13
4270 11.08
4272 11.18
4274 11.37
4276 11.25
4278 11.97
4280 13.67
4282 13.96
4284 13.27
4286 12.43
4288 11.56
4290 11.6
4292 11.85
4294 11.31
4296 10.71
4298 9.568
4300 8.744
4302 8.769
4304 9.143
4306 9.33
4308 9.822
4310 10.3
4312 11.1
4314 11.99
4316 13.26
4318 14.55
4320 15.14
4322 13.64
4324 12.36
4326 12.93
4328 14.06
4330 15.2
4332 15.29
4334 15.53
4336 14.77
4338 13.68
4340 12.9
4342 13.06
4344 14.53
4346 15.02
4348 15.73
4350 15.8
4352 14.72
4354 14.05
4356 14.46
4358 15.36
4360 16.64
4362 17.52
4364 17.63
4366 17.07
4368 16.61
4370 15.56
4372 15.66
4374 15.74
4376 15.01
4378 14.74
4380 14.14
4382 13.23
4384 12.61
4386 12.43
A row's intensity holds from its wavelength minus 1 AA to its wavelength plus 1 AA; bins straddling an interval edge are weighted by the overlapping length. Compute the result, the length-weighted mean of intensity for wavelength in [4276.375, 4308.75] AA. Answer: 11.1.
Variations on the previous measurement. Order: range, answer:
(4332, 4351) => 14.6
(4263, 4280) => 12.1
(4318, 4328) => 13.7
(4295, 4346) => 12.5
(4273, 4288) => 12.5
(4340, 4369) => 15.5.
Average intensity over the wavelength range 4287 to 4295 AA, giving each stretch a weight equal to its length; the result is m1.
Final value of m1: 11.6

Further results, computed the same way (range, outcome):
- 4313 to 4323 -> 13.7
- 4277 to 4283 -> 13.2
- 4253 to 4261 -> 13.3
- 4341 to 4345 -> 13.8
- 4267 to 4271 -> 11.6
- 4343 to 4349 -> 15.1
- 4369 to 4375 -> 15.7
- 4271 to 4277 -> 11.3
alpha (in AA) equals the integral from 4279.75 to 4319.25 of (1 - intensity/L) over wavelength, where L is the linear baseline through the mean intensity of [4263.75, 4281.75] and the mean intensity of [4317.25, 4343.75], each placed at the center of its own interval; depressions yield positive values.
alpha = 5.3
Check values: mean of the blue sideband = 12.2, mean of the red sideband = 14.1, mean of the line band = 11.3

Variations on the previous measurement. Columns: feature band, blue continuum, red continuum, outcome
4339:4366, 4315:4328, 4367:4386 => -1.9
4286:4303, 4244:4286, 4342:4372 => 3.9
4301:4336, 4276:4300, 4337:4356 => 1.8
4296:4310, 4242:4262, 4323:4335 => 4.6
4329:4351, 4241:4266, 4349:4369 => 1.2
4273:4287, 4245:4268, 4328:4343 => 1.3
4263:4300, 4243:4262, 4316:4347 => 5.0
